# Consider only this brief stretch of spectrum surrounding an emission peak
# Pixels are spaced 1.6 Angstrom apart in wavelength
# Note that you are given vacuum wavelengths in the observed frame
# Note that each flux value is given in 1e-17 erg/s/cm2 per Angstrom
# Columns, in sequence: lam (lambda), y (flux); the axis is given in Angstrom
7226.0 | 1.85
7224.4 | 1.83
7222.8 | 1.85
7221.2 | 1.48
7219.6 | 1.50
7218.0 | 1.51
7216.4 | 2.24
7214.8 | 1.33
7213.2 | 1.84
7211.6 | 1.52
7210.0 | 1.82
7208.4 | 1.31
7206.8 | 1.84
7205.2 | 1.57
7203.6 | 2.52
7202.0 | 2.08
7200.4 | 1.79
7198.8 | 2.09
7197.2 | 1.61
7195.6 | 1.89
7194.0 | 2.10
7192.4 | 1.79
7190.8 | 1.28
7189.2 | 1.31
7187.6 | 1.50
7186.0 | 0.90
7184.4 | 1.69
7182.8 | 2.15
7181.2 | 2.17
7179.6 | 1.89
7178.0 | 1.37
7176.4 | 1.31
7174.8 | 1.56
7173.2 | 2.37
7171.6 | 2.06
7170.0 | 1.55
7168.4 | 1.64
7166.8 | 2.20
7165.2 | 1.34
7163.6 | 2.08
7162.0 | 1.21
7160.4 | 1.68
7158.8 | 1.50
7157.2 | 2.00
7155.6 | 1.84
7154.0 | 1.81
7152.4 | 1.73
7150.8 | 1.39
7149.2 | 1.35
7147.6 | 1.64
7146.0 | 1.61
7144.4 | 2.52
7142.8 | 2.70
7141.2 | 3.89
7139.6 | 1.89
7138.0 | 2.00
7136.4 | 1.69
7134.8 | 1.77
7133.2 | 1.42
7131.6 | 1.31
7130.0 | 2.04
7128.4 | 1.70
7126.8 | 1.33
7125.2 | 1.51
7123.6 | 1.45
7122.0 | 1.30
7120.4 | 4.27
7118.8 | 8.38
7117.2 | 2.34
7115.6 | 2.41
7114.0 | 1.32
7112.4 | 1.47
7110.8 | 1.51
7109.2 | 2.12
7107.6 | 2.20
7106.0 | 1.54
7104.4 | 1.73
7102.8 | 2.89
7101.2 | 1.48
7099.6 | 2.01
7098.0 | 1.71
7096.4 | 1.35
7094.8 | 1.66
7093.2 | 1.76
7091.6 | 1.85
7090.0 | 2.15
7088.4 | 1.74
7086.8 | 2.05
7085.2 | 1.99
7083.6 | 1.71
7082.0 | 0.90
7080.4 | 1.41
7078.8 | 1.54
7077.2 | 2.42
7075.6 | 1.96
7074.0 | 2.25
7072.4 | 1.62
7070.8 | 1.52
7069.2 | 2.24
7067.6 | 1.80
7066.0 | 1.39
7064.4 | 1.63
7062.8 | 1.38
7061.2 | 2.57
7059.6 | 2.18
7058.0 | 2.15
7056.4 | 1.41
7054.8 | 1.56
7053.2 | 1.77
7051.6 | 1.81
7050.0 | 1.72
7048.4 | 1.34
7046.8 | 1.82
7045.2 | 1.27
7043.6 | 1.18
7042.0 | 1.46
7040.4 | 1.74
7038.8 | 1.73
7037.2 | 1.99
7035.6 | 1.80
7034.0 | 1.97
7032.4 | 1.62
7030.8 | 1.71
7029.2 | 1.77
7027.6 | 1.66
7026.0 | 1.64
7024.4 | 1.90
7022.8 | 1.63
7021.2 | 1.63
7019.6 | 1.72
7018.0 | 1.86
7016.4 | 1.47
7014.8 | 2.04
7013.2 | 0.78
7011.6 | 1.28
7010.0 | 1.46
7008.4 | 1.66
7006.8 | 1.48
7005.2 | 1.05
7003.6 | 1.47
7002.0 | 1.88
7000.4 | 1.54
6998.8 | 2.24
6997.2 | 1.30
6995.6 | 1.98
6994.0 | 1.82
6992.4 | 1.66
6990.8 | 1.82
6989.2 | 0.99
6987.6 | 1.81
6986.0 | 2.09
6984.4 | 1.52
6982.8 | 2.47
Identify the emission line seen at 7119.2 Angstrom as H-alpha 6563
